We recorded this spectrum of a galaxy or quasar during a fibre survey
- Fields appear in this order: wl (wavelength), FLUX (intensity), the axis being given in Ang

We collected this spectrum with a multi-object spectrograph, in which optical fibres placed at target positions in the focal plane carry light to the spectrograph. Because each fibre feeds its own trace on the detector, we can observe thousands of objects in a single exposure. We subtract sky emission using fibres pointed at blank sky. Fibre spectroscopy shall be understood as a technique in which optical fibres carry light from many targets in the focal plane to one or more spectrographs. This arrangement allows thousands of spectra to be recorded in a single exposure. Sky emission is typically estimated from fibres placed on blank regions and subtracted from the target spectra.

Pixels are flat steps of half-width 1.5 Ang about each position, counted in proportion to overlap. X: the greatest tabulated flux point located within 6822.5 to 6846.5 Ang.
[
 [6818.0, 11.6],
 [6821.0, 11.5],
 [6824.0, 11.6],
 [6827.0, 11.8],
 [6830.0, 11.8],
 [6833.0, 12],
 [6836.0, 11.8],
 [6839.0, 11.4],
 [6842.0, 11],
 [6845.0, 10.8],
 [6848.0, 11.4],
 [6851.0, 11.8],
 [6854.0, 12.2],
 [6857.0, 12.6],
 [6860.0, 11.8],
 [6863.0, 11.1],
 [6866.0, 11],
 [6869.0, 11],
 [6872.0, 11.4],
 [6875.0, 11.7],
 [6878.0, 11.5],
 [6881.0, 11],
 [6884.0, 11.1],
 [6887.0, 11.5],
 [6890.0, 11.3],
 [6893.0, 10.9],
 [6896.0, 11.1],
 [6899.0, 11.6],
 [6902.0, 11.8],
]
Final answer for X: 12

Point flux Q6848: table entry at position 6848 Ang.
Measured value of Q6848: 11.4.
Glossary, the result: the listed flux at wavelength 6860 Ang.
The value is 11.8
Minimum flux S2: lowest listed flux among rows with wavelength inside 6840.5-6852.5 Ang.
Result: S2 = 10.8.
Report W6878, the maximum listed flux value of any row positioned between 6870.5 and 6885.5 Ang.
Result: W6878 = 11.7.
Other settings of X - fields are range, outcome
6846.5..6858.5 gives 12.6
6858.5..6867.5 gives 11.8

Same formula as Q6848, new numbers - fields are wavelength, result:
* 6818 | 11.6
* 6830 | 11.8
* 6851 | 11.8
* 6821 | 11.5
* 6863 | 11.1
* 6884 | 11.1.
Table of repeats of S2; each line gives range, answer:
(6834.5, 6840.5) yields 11.4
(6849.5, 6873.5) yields 11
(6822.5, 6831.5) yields 11.6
